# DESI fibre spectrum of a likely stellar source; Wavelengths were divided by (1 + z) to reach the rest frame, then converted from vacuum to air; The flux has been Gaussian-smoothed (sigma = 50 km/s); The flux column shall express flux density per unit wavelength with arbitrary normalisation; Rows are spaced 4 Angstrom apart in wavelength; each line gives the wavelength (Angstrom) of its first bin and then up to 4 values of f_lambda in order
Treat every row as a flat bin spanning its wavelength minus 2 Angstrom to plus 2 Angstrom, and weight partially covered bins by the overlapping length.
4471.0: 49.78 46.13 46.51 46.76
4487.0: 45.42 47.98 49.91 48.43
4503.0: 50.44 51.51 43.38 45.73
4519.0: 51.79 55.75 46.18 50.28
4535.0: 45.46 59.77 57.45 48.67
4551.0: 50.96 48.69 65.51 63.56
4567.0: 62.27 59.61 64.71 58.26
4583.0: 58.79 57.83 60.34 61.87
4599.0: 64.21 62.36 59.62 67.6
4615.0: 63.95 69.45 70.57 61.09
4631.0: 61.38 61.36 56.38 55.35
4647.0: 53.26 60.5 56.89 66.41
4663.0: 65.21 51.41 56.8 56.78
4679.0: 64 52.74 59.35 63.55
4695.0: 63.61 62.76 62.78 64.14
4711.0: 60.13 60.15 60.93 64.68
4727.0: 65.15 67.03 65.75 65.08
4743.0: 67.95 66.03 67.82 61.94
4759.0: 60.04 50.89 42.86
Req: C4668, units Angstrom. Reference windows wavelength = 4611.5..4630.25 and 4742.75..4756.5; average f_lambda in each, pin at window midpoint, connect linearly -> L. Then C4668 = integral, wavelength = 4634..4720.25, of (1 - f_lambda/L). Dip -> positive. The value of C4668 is 8.1 Angstrom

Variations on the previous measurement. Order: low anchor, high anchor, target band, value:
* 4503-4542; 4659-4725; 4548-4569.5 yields -2.2 Angstrom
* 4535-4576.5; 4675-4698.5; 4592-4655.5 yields -2.9 Angstrom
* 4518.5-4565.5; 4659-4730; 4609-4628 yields -3.1 Angstrom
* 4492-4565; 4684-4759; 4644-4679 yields 0.7 Angstrom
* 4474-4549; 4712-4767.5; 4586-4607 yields -2.8 Angstrom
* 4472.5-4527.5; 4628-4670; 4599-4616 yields -2.3 Angstrom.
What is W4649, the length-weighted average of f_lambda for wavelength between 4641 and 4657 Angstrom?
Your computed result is 56.5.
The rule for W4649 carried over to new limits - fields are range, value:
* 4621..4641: 62.2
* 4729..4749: 66.4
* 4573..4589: 59.9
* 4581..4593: 59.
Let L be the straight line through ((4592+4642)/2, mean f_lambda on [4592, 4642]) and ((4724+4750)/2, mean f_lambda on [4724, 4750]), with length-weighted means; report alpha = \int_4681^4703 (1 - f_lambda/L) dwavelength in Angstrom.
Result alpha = 1.5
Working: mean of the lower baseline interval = 63.1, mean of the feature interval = 60.6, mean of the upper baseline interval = 66.2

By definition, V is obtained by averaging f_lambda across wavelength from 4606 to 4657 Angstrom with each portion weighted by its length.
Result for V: 61.4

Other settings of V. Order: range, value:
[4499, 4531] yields 49.3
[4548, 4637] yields 61.4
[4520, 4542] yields 51.8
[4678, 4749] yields 63.1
